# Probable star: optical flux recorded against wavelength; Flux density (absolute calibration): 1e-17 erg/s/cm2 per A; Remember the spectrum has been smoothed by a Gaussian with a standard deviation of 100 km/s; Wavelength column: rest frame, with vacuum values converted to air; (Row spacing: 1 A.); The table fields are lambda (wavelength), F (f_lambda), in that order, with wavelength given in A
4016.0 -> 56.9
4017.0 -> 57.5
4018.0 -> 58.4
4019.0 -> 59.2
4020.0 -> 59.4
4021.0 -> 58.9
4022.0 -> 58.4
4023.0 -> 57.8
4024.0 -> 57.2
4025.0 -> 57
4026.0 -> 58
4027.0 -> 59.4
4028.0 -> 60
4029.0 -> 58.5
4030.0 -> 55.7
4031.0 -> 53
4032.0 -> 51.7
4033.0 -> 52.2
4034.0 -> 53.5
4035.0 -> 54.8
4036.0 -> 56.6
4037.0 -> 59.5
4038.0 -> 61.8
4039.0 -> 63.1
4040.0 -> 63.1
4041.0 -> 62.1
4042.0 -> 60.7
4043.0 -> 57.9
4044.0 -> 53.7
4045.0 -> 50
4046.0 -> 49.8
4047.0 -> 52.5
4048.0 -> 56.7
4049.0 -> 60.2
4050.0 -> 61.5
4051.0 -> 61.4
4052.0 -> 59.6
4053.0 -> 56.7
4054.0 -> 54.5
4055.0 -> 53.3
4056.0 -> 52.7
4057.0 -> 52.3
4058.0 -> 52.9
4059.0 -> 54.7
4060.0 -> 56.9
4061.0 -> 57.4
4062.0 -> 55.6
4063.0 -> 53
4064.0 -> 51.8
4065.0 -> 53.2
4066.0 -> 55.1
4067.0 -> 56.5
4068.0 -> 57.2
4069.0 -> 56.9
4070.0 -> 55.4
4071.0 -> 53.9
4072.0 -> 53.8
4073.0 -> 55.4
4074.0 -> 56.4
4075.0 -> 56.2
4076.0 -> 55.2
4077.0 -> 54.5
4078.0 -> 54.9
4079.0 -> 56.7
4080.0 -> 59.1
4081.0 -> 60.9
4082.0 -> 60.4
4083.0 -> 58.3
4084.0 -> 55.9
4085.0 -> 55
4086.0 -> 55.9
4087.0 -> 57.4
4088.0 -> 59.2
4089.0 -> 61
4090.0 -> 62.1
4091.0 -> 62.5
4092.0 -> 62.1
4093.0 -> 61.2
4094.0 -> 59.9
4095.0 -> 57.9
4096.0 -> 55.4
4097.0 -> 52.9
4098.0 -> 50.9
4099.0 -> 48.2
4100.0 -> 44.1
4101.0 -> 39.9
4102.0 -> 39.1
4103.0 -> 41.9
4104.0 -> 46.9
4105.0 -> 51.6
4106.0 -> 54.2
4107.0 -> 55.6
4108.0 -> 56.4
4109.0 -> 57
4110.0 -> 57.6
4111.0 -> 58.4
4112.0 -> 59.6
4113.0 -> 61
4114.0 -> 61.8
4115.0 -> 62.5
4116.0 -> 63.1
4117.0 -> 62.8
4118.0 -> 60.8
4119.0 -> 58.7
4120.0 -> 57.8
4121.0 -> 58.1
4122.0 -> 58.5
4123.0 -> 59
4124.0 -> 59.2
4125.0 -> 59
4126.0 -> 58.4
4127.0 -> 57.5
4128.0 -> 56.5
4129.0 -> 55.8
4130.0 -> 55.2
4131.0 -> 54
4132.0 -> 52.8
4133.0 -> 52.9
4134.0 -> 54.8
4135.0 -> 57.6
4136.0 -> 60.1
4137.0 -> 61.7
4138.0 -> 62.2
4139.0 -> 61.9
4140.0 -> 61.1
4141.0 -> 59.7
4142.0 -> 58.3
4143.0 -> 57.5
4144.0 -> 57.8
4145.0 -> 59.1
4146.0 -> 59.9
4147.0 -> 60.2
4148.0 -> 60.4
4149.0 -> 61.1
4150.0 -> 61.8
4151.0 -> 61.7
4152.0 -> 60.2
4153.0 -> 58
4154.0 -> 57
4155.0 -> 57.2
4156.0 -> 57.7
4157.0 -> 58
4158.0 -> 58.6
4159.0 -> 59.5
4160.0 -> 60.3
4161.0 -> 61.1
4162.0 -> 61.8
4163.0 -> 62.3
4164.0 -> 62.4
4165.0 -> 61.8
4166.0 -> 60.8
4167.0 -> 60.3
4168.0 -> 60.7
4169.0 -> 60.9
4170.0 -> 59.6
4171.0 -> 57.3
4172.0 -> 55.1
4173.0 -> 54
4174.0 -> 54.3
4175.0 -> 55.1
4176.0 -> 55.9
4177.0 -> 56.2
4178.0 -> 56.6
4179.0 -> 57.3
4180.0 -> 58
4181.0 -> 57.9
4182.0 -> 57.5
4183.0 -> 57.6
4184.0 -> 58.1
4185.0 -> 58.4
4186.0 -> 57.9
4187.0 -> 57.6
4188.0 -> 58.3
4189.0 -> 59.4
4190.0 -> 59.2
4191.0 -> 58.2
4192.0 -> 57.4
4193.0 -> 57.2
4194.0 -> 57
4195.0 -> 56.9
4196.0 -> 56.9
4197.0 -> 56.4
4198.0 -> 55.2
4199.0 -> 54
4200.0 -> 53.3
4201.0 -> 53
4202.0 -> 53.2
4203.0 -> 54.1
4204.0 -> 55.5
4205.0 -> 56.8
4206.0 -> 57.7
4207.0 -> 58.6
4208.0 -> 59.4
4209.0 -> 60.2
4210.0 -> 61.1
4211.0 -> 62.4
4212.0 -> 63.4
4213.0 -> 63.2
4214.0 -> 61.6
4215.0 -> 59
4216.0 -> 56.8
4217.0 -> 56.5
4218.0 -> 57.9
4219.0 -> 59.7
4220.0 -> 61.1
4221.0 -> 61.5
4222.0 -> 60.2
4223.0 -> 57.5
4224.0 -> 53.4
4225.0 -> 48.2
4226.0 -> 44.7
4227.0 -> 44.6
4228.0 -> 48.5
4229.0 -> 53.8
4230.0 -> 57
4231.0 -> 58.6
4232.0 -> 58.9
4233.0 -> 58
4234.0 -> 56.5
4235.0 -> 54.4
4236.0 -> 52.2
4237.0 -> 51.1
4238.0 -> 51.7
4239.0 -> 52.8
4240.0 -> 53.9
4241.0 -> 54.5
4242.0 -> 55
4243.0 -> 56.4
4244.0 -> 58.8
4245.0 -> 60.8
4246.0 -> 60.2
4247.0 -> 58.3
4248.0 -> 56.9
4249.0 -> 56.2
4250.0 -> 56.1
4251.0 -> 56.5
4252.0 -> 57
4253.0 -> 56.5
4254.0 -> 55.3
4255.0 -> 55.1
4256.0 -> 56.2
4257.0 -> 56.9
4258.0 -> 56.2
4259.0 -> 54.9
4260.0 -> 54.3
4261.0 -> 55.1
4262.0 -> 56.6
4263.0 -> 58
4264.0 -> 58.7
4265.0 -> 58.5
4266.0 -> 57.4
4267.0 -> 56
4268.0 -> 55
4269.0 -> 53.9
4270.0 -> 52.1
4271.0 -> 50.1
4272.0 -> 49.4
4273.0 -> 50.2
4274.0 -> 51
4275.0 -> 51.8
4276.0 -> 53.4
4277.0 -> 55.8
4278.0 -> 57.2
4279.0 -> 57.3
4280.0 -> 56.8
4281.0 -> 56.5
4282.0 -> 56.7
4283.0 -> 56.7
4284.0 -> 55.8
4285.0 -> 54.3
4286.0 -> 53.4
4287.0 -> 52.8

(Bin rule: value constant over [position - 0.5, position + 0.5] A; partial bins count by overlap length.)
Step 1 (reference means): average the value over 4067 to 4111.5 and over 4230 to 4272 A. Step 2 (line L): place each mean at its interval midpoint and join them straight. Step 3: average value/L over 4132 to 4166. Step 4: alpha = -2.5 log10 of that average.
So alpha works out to -0.08 mag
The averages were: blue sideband 55.1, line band 59.5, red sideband 55.8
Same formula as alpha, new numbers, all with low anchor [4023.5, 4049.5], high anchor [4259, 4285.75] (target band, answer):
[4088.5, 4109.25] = 0.06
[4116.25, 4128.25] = -0.05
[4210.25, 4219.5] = -0.09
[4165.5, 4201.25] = -0.03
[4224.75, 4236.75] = 0.05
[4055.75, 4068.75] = 0.04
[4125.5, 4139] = -0.02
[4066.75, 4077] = 0.02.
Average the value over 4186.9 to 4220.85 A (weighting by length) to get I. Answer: 57.9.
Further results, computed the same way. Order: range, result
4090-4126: 56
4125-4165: 58.9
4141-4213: 58.3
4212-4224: 59.5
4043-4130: 56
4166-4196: 57.6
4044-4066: 55.1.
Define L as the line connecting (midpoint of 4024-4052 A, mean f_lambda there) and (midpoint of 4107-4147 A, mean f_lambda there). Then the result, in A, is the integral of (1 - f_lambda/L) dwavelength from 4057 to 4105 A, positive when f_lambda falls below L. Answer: 2.5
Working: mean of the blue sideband 57.2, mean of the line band 54.9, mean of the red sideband 58.6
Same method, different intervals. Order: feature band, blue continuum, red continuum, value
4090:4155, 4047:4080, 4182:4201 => -0.86 A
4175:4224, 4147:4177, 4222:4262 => -0.55 A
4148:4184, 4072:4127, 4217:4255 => -1.76 A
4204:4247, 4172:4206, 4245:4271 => -0.20 A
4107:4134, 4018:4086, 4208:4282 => -0.86 A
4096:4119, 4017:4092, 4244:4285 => 1.02 A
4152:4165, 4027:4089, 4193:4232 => -0.71 A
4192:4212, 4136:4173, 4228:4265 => 0.30 A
